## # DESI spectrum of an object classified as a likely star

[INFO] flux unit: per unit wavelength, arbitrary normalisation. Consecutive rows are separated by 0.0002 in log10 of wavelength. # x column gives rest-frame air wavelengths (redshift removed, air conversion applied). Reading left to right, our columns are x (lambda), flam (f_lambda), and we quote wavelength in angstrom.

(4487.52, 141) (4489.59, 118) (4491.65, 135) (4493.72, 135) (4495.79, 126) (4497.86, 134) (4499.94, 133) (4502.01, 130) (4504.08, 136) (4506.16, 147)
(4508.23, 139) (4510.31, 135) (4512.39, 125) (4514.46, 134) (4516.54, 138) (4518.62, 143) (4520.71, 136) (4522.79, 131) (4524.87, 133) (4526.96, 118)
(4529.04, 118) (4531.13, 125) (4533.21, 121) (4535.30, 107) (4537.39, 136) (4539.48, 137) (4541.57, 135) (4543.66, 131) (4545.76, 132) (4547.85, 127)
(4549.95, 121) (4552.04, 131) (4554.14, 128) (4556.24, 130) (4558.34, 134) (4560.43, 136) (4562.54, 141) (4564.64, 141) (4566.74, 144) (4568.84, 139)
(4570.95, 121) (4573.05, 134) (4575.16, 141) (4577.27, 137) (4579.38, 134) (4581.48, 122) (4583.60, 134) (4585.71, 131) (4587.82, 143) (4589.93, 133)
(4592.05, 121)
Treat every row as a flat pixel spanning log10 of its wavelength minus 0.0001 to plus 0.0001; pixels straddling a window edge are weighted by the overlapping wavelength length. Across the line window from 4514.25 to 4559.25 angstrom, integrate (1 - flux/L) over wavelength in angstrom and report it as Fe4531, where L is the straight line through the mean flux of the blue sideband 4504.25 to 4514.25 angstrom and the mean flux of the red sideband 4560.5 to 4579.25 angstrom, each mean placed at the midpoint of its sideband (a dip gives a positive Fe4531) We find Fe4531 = 2.4 angstrom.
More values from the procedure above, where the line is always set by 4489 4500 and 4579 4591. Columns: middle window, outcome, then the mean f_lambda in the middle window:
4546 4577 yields -0.3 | 133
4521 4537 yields 1.0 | 123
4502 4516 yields -0.5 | 136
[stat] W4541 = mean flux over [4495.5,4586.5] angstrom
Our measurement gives 132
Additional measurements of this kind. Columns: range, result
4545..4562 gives 130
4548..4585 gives 133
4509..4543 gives 130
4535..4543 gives 131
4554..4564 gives 135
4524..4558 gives 127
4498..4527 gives 135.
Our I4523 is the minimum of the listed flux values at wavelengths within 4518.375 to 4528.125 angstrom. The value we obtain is 118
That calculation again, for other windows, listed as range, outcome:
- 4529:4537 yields 107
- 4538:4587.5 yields 121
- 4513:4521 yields 134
